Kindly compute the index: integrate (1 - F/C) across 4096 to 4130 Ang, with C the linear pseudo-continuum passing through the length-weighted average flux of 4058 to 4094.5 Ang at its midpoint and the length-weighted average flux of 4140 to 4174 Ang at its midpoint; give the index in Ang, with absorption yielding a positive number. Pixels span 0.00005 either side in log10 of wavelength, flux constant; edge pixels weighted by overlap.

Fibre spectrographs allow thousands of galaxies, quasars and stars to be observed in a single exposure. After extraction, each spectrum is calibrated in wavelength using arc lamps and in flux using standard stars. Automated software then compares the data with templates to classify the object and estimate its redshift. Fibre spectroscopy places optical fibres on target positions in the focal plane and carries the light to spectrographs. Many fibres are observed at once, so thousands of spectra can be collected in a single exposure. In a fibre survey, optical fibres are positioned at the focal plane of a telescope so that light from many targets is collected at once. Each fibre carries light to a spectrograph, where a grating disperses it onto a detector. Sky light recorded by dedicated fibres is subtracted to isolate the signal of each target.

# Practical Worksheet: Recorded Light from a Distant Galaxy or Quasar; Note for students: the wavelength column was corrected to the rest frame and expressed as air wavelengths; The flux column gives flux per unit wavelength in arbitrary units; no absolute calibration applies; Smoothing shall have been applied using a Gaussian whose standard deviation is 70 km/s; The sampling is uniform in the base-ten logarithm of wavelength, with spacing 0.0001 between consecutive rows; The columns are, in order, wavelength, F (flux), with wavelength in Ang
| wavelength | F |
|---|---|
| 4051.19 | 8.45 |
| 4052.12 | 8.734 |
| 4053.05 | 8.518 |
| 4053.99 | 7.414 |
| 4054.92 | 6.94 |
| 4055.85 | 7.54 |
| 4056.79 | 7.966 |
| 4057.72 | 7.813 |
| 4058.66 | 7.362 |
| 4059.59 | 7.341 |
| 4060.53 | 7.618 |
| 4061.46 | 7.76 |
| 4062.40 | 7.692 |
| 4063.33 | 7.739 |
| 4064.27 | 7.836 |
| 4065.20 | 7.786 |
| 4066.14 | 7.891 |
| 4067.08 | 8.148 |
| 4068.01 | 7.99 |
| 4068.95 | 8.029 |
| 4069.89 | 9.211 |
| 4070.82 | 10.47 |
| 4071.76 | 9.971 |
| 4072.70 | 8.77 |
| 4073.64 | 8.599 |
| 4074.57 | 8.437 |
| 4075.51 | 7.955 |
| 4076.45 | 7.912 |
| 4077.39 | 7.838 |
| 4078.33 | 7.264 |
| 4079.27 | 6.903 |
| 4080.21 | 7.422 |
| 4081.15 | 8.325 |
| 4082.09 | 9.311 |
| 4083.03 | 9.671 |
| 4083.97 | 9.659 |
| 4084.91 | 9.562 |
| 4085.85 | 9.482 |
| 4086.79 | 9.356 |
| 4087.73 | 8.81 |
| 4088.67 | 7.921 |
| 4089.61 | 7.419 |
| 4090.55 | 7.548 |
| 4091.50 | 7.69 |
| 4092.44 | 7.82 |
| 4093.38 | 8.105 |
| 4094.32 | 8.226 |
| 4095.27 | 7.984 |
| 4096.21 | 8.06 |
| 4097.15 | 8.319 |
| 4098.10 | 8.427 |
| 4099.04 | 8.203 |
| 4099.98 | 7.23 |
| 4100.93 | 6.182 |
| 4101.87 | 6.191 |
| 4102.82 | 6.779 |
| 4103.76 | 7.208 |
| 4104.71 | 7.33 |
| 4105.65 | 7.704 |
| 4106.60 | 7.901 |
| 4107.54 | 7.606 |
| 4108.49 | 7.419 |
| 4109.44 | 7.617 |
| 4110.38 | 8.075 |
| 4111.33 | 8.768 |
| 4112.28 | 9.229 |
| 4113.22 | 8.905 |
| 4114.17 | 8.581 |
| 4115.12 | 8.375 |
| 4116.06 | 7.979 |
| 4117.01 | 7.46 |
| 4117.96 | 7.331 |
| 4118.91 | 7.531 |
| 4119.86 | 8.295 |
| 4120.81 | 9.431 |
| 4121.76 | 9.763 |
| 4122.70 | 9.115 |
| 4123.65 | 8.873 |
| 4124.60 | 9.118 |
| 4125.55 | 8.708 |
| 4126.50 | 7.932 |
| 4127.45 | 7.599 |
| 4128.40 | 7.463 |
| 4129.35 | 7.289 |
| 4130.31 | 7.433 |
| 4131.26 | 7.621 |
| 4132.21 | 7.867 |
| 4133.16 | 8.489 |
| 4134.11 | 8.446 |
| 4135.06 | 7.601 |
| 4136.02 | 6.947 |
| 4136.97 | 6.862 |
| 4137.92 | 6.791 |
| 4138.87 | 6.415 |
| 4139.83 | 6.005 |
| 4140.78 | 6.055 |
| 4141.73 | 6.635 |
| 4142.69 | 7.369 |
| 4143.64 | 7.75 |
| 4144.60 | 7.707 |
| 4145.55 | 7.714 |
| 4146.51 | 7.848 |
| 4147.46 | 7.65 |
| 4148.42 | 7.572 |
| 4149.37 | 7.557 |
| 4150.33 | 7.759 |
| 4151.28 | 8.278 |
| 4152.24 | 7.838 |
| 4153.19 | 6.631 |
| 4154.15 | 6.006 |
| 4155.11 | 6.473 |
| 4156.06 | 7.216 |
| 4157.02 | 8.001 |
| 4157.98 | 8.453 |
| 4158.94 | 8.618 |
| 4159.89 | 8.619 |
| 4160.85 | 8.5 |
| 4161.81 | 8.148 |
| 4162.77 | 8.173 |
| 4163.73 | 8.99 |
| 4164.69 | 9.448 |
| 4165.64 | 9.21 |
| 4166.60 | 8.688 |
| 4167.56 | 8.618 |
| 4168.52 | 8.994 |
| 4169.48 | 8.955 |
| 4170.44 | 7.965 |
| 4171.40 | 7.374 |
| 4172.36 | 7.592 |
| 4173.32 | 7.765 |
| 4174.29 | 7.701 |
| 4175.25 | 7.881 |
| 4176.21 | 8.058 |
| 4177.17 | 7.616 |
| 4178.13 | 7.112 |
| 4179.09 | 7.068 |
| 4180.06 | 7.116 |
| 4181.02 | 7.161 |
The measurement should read 0.4 Ang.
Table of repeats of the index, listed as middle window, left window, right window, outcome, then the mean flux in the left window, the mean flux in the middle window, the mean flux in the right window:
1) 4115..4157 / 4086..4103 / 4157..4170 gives 3.49 Ang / 7.84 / 7.65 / 8.7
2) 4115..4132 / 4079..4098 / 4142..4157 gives -0.72 Ang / 8.4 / 8.18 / 7.43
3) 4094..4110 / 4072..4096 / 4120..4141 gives 1.17 Ang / 8.33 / 7.55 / 7.84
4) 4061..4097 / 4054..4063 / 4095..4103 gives -3.84 Ang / 7.56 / 8.33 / 7.5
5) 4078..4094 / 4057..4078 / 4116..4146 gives -0.65 Ang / 8.18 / 8.38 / 7.73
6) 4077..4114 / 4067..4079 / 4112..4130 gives 1.69 Ang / 8.49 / 8.04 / 8.35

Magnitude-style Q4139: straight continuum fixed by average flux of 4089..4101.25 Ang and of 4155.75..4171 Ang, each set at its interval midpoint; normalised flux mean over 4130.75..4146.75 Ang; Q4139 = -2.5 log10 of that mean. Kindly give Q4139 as 0.14 mag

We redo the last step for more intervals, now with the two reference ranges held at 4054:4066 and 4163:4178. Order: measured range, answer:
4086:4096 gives -0.04 mag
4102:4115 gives 0.00 mag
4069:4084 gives -0.11 mag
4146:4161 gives 0.07 mag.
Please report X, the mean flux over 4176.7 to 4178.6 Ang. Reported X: 7.37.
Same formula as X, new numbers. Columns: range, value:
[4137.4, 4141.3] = 6.34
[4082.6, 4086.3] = 9.6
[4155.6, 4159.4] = 8.06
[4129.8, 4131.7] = 7.49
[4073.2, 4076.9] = 8.24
